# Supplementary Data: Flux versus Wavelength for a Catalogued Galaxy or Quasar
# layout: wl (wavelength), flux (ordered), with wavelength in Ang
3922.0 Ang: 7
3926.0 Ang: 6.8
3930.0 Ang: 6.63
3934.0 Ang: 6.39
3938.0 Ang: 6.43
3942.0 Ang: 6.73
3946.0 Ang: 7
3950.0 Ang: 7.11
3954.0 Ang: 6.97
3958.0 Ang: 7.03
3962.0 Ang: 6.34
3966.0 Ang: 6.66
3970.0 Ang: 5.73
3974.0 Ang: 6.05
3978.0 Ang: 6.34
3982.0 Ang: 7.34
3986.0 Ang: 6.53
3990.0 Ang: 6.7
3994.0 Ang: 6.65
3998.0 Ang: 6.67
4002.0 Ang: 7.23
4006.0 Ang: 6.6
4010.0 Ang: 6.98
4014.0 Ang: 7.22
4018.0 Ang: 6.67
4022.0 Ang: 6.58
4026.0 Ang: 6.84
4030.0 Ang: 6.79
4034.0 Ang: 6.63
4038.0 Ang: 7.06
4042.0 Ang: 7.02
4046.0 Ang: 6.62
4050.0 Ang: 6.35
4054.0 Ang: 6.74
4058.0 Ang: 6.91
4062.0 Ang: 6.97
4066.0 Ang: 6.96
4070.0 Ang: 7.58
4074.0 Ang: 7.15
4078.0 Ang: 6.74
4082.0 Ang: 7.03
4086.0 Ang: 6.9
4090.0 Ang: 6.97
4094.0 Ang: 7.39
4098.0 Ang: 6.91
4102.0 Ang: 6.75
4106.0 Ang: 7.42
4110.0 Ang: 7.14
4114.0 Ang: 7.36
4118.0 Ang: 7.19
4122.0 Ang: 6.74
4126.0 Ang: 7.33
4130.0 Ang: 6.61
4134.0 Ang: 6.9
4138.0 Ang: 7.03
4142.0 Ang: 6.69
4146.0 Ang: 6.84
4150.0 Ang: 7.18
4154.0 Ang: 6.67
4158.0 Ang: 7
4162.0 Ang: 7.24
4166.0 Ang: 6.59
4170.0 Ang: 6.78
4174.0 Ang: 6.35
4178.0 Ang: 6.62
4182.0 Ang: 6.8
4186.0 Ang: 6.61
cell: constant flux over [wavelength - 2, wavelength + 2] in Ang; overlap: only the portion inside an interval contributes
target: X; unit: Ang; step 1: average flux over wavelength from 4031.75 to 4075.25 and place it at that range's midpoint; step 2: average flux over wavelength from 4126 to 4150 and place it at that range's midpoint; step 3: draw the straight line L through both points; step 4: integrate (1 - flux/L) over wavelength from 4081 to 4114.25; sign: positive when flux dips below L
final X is -0.9 Ang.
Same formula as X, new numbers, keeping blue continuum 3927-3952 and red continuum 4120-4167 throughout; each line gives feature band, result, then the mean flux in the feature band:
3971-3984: 0.5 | 6.51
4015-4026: 0.1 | 6.72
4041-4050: 0.2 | 6.69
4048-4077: -0.5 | 6.94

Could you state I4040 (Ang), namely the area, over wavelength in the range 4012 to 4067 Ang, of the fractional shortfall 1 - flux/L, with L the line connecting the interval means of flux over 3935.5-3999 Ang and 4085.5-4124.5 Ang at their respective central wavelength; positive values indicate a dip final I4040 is 0.52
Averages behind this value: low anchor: 6.64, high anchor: 7.09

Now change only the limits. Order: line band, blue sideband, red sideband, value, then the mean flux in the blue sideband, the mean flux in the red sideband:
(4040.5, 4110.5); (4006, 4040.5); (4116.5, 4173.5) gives -1.1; 6.83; 6.9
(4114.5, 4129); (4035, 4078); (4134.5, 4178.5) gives -0.5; 6.92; 6.83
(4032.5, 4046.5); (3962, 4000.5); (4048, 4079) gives -0.1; 6.52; 6.93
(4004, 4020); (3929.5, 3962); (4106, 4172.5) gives -0.1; 6.77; 6.97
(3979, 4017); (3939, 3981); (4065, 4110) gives -0.6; 6.61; 7.08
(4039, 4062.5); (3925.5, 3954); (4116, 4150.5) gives 0.3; 6.74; 6.94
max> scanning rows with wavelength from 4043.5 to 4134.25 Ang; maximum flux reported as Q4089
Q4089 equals 7.58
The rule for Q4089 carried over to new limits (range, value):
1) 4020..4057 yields 7.06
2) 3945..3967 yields 7.11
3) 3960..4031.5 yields 7.34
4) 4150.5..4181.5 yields 7.24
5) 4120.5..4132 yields 7.33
